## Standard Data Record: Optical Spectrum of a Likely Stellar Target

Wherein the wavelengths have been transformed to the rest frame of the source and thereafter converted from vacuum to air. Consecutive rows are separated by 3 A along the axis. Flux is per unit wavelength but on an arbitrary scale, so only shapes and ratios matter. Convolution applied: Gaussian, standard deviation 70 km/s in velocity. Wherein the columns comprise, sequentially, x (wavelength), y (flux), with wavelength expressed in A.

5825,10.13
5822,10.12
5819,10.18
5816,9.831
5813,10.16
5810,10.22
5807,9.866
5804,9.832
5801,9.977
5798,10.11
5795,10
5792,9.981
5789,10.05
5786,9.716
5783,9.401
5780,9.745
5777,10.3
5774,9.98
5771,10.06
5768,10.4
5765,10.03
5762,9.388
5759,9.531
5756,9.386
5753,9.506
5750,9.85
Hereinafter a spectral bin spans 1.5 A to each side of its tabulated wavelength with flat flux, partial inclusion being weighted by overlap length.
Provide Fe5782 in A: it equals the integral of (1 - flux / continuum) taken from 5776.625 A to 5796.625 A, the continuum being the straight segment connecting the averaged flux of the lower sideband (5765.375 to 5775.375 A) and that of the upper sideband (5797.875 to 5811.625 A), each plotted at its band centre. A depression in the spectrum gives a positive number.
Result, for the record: 0.4 A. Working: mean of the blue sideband 10.1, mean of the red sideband 9.99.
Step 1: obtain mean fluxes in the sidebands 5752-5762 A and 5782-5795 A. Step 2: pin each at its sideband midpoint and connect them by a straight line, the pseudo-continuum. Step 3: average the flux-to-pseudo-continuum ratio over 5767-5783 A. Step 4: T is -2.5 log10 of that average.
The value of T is -0.04 mag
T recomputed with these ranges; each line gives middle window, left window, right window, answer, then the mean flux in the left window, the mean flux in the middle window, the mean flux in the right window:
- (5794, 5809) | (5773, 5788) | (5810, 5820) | 0.00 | 9.83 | 9.96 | 10.1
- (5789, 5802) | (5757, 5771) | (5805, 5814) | 0.00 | 9.85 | 10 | 10.1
